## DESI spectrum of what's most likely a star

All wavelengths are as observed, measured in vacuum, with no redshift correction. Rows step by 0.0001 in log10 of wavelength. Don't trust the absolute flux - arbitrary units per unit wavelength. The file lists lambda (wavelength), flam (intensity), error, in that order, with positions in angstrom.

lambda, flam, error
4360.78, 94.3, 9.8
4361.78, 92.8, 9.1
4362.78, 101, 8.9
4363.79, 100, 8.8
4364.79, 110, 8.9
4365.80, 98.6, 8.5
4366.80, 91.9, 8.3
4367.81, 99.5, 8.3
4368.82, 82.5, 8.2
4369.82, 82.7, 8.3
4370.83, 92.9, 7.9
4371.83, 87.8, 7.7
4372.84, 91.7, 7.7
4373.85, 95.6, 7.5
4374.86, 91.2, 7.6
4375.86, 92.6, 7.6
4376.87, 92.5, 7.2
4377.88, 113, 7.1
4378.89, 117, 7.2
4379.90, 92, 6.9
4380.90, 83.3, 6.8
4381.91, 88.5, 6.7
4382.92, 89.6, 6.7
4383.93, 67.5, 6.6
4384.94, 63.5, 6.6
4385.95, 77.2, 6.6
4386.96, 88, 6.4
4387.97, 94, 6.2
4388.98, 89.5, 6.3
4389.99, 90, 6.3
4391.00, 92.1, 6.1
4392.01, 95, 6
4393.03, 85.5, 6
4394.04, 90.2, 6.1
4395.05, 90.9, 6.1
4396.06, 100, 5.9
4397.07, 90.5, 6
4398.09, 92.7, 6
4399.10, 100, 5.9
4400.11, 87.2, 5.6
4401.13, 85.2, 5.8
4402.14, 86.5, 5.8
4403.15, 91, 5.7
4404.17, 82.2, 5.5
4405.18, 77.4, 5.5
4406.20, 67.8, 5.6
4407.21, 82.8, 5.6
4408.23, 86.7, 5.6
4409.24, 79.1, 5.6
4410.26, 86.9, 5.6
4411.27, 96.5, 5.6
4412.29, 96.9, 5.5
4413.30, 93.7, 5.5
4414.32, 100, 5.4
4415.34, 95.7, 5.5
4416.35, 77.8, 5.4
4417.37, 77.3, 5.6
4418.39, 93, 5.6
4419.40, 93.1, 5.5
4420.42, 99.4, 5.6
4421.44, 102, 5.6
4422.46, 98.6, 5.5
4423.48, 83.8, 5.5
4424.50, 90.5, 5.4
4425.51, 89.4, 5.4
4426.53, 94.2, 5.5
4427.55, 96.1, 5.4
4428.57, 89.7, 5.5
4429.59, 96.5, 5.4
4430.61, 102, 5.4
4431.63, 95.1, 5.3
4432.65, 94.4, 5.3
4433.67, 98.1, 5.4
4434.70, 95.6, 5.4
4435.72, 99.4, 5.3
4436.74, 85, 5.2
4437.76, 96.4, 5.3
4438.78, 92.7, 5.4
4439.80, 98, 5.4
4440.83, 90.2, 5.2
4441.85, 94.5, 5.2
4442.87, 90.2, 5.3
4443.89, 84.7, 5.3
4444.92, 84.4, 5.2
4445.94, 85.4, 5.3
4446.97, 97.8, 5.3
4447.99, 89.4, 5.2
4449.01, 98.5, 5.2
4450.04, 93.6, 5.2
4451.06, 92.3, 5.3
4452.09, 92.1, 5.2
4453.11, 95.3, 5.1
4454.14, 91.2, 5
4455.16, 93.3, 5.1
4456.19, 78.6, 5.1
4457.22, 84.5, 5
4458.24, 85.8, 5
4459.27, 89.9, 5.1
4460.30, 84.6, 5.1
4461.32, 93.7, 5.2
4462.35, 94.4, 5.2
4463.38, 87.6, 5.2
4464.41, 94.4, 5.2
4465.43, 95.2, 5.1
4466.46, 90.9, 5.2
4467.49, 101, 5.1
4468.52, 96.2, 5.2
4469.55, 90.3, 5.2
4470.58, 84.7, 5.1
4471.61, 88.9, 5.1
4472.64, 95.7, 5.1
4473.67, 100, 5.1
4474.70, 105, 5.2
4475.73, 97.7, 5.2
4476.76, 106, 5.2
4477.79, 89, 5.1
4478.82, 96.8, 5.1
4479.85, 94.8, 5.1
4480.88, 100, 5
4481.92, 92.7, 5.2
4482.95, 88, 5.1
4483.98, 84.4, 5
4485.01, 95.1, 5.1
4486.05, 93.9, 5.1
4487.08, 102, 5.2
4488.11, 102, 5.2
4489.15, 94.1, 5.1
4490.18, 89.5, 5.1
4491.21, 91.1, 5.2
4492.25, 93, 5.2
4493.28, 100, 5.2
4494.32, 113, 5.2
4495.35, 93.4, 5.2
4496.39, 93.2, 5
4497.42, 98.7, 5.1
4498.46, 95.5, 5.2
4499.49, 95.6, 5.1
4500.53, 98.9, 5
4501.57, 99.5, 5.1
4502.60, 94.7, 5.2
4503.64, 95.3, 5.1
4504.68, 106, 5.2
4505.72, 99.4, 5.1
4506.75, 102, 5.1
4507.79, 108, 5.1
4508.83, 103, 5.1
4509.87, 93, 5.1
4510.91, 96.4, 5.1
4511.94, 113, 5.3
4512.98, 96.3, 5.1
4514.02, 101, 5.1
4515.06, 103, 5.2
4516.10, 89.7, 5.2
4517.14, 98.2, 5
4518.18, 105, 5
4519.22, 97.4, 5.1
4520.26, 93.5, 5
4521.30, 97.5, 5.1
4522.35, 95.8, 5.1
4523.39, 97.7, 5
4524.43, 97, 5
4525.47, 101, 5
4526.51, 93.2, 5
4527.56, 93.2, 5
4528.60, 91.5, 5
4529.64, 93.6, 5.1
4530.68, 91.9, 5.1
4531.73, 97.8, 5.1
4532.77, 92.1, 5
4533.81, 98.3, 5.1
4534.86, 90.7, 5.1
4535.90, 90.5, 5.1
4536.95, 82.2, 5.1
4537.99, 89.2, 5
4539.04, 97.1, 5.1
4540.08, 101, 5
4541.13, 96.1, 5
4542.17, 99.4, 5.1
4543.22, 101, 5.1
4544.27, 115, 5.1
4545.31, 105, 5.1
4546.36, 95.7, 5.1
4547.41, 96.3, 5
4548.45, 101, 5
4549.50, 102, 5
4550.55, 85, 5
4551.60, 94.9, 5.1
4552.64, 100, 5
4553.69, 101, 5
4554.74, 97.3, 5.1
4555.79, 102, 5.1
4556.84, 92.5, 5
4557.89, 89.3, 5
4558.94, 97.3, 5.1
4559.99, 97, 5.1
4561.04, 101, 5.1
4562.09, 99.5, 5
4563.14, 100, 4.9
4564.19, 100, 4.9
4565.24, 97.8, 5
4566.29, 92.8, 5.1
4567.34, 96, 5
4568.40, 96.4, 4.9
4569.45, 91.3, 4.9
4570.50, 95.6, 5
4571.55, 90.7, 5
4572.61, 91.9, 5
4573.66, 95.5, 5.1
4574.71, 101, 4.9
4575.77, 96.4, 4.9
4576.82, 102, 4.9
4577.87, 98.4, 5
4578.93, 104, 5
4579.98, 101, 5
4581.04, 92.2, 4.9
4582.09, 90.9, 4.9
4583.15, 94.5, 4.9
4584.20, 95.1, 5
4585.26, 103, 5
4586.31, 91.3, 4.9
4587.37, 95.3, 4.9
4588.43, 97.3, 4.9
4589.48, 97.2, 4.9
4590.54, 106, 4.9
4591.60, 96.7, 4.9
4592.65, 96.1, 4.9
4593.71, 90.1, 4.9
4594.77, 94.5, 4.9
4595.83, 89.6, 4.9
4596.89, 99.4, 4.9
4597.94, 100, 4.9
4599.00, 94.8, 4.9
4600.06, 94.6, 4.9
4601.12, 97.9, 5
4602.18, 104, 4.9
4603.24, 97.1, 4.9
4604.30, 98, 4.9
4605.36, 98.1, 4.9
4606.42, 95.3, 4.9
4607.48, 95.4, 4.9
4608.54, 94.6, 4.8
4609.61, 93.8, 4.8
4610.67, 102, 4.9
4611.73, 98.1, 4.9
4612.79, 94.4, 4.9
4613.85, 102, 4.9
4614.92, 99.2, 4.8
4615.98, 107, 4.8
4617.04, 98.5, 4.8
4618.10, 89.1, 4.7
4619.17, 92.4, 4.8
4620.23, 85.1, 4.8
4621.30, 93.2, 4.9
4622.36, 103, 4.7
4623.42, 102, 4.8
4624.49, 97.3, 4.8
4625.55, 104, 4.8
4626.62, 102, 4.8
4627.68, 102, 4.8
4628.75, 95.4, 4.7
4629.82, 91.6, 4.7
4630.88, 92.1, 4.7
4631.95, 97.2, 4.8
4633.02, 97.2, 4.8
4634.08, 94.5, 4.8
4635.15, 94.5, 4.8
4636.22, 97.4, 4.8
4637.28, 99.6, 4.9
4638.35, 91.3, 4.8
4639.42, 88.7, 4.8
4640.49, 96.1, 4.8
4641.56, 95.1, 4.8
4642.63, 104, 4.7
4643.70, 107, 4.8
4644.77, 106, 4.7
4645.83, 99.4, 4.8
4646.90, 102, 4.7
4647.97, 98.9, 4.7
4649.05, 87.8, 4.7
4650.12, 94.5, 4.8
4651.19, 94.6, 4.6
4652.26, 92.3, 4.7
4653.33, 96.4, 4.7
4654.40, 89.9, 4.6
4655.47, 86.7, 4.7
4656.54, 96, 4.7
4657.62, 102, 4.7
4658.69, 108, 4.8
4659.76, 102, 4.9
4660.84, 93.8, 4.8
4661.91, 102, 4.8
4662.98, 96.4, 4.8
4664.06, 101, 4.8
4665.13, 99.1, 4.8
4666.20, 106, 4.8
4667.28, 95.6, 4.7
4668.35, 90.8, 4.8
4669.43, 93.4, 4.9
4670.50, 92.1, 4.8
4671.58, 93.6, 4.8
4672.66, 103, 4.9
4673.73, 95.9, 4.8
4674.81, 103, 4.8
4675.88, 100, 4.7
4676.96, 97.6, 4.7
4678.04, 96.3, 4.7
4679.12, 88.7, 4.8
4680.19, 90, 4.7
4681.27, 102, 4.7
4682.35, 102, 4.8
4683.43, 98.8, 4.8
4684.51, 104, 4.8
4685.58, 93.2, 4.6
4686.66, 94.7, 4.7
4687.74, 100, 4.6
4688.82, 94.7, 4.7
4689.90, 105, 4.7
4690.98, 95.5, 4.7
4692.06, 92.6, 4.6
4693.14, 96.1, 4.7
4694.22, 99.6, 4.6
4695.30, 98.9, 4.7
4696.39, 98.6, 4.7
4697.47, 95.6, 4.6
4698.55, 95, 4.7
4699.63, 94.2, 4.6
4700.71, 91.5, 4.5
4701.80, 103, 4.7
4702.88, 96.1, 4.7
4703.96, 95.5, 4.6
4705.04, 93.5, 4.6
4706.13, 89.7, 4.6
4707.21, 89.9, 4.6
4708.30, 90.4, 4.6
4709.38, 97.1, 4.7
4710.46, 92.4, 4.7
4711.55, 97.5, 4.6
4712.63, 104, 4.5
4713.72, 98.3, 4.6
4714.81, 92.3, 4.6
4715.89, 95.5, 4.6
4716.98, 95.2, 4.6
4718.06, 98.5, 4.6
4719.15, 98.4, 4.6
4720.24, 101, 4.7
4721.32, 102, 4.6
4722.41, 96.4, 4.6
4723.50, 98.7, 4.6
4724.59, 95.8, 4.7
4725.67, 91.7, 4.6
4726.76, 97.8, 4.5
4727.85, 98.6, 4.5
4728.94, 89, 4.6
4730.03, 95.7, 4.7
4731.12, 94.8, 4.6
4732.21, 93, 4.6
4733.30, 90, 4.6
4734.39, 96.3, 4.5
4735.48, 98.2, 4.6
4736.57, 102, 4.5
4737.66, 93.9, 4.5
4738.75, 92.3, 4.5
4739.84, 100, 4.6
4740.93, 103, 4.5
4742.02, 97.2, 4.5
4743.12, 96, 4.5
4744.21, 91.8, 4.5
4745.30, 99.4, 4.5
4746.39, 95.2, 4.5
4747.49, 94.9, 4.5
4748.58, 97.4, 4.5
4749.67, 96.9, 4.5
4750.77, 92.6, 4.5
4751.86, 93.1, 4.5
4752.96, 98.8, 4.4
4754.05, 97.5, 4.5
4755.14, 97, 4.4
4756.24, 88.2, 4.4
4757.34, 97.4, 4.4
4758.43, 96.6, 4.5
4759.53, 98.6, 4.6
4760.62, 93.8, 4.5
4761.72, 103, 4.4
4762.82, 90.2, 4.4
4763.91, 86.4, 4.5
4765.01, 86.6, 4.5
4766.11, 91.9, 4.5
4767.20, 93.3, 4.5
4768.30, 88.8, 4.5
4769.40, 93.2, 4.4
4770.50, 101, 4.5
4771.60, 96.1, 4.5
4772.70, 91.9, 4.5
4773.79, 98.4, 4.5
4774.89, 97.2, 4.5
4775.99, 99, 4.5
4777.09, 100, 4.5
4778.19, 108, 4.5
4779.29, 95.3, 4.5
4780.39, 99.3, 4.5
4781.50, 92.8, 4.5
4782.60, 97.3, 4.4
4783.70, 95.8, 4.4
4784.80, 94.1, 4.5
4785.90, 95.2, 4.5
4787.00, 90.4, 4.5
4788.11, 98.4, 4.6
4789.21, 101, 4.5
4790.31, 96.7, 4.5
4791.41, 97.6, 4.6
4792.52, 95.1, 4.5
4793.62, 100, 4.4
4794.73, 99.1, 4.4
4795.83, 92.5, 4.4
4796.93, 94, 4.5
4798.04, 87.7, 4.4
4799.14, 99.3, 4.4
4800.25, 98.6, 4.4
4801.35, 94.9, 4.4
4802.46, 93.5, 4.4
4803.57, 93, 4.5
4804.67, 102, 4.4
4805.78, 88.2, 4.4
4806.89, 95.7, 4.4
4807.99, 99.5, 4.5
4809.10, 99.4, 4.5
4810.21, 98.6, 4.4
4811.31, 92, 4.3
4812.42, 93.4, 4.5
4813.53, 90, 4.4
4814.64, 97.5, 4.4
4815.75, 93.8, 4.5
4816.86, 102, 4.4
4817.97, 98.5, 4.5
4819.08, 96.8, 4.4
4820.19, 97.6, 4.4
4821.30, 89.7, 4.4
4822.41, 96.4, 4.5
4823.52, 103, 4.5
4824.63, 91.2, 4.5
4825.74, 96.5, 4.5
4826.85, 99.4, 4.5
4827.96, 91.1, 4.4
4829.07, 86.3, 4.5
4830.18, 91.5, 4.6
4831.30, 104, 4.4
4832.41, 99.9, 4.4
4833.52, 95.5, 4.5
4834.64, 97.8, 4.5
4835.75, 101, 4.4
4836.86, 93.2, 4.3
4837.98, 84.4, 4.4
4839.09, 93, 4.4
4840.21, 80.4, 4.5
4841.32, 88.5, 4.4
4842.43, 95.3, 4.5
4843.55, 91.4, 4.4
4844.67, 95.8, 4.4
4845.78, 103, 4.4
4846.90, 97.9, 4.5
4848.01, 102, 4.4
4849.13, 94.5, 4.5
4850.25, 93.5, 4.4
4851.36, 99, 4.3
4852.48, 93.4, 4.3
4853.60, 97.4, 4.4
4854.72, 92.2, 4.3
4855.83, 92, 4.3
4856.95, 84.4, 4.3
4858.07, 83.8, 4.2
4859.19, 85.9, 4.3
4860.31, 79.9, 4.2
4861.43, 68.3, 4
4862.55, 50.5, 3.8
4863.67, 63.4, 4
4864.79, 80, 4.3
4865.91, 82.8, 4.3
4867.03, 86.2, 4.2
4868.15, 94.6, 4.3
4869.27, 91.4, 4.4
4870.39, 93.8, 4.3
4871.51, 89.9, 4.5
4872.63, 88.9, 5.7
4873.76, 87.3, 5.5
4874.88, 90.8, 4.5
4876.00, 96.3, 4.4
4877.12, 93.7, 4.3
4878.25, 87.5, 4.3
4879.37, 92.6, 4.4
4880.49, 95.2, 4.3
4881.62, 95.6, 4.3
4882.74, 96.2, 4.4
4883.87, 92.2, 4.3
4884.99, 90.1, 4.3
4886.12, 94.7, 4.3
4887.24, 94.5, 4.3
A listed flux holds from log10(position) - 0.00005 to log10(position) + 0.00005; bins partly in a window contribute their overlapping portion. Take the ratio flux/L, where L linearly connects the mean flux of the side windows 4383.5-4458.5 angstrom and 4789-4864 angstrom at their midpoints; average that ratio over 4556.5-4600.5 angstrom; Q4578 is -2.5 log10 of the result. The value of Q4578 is -0.059 mag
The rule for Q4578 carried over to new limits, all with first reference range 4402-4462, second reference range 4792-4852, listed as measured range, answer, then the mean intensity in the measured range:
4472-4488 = -0.06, 96.2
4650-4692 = -0.04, 97.2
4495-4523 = -0.08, 98.6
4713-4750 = -0.02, 96.4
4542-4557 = -0.08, 99.3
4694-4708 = -0.02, 95.2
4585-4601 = -0.04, 96.3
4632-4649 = -0.05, 97.8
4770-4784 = -0.03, 97.9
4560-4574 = -0.04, 96.1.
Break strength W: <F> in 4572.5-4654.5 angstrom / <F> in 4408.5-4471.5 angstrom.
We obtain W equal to 1.05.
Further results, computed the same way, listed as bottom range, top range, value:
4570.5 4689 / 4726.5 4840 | 0.99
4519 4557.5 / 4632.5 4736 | 1.00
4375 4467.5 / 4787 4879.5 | 1.02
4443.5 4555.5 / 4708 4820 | 1.00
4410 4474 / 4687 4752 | 1.04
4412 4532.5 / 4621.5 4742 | 1.02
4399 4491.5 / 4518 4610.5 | 1.05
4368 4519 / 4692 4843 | 1.03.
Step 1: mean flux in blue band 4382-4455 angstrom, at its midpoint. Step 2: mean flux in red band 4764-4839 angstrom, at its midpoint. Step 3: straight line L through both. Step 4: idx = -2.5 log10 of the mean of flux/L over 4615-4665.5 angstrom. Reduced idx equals -0.04 mag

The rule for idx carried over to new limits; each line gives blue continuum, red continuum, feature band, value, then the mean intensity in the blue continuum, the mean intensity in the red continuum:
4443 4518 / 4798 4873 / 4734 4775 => -0.03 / 95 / 92.2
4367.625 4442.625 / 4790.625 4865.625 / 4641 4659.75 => -0.07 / 90.7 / 92.7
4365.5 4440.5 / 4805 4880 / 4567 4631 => -0.06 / 90.8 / 91.7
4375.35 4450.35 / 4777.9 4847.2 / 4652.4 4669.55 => -0.04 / 90.8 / 95.5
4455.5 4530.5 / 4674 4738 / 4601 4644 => -0.01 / 95.7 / 96.4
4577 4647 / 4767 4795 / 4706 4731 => 0.01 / 97.2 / 96.7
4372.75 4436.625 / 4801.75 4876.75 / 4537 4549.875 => -0.09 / 90.7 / 91.9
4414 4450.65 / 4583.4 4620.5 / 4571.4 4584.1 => -0.01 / 92.8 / 96.7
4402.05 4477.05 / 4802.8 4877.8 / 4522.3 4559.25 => -0.05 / 91.6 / 91.9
